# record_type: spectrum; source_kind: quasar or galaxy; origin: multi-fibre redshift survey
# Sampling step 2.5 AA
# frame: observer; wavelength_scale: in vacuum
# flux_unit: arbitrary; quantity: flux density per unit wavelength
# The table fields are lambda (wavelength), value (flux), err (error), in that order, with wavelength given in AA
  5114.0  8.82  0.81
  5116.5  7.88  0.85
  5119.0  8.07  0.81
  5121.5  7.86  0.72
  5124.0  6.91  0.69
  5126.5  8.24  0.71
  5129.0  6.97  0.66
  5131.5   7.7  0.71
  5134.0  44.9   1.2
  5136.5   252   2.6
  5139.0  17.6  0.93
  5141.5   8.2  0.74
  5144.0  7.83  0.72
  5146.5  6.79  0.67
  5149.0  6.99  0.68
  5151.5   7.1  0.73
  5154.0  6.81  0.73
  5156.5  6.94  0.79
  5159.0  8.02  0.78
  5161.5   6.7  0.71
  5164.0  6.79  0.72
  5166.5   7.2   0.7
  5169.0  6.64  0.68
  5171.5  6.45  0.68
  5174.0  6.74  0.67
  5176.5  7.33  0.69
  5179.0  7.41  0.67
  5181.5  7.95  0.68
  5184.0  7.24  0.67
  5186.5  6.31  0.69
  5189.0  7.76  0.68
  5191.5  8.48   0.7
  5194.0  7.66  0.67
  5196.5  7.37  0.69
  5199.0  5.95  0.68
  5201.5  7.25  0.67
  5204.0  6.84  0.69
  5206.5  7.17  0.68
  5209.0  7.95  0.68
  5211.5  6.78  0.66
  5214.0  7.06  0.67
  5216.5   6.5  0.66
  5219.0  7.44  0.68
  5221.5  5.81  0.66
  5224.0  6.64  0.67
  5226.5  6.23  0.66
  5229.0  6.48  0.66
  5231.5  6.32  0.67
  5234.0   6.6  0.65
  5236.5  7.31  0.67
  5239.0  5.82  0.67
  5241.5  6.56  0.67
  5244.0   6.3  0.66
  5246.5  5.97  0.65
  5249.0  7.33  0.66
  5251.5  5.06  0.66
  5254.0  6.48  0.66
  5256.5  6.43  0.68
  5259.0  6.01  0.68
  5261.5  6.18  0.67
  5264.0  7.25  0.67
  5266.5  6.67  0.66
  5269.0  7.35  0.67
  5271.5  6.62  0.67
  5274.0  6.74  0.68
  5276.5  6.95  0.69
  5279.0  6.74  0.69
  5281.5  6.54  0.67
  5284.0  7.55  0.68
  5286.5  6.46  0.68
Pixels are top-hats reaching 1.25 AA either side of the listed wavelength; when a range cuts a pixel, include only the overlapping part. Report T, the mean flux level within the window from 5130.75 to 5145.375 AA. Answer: 57.6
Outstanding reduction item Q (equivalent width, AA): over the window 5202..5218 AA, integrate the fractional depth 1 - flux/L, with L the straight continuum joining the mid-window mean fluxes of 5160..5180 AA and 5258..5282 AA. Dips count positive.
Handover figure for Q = -0.5 AA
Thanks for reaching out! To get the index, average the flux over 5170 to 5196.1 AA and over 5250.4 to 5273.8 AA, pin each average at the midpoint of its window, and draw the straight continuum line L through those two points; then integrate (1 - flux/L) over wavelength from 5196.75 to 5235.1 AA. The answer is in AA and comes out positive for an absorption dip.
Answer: 1.2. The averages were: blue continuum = 7.33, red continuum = 6.47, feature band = 6.75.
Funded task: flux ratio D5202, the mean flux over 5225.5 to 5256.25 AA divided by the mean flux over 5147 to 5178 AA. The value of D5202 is 0.91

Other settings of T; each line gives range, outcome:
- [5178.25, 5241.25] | 6.96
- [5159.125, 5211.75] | 7.17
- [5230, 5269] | 6.45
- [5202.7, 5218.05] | 7.06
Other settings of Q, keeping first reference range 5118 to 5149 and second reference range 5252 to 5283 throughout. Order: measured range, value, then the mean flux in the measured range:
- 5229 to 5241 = 5.77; 6.51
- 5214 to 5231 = 9.49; 6.55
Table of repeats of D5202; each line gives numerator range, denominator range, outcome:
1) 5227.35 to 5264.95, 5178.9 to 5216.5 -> 0.88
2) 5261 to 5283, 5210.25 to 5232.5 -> 1.03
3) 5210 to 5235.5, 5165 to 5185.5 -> 0.93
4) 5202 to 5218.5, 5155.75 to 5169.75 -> 1.00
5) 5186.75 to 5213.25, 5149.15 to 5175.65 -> 1.05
